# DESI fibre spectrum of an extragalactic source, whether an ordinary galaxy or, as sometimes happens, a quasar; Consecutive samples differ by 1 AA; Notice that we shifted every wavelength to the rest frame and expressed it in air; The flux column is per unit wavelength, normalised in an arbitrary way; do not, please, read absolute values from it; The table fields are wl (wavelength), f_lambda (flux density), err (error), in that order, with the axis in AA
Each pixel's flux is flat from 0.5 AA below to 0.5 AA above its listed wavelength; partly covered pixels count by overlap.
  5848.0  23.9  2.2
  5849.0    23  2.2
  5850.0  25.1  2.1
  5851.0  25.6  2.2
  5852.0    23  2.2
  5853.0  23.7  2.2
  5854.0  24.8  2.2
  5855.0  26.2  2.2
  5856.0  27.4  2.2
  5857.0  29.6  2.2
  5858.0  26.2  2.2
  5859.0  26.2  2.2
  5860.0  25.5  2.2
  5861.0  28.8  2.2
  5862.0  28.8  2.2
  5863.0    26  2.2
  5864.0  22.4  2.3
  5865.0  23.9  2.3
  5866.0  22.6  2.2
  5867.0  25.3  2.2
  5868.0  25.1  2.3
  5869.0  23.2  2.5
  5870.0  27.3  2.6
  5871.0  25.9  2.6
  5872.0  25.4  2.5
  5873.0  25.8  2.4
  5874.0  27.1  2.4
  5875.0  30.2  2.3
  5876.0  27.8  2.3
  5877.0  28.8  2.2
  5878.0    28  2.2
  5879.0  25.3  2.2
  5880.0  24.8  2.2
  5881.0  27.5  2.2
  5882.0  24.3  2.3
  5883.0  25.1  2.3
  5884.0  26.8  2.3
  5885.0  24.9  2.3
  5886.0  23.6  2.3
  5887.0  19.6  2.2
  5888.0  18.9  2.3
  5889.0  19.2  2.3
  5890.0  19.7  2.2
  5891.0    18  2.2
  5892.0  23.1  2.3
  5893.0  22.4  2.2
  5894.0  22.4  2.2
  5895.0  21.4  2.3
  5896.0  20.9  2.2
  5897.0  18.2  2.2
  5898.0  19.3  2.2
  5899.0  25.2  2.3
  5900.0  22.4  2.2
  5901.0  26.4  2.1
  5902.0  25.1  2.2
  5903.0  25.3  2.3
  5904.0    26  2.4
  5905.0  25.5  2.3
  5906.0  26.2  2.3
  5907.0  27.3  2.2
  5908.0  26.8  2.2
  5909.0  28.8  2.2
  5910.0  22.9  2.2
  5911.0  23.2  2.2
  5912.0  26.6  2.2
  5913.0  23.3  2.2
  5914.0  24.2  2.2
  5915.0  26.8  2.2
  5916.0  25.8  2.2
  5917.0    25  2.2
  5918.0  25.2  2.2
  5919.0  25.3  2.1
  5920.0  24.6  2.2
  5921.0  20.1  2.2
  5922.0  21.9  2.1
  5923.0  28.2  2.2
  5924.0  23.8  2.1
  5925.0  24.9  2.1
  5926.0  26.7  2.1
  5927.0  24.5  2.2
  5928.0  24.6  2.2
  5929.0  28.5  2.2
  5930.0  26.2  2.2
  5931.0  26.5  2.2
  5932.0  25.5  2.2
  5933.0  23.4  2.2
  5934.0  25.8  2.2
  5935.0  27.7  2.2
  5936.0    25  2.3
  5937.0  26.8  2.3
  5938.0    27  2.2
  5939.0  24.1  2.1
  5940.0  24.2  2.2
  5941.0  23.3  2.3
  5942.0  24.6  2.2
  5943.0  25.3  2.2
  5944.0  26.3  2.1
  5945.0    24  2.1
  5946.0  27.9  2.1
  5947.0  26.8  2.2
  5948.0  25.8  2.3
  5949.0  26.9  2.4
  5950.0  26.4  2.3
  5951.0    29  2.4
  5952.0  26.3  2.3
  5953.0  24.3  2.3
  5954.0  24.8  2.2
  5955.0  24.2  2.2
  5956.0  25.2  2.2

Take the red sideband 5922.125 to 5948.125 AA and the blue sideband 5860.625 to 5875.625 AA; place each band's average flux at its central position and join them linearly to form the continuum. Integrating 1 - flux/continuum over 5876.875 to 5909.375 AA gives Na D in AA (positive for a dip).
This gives 2.5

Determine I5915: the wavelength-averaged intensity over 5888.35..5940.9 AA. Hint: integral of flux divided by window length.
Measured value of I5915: 24.4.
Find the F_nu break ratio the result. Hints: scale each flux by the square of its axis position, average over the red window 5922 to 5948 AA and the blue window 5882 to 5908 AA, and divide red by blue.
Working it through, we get 1.13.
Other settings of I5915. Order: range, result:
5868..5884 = 26.4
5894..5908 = 23.8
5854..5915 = 24.8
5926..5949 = 25.7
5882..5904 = 22.4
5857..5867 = 25.8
